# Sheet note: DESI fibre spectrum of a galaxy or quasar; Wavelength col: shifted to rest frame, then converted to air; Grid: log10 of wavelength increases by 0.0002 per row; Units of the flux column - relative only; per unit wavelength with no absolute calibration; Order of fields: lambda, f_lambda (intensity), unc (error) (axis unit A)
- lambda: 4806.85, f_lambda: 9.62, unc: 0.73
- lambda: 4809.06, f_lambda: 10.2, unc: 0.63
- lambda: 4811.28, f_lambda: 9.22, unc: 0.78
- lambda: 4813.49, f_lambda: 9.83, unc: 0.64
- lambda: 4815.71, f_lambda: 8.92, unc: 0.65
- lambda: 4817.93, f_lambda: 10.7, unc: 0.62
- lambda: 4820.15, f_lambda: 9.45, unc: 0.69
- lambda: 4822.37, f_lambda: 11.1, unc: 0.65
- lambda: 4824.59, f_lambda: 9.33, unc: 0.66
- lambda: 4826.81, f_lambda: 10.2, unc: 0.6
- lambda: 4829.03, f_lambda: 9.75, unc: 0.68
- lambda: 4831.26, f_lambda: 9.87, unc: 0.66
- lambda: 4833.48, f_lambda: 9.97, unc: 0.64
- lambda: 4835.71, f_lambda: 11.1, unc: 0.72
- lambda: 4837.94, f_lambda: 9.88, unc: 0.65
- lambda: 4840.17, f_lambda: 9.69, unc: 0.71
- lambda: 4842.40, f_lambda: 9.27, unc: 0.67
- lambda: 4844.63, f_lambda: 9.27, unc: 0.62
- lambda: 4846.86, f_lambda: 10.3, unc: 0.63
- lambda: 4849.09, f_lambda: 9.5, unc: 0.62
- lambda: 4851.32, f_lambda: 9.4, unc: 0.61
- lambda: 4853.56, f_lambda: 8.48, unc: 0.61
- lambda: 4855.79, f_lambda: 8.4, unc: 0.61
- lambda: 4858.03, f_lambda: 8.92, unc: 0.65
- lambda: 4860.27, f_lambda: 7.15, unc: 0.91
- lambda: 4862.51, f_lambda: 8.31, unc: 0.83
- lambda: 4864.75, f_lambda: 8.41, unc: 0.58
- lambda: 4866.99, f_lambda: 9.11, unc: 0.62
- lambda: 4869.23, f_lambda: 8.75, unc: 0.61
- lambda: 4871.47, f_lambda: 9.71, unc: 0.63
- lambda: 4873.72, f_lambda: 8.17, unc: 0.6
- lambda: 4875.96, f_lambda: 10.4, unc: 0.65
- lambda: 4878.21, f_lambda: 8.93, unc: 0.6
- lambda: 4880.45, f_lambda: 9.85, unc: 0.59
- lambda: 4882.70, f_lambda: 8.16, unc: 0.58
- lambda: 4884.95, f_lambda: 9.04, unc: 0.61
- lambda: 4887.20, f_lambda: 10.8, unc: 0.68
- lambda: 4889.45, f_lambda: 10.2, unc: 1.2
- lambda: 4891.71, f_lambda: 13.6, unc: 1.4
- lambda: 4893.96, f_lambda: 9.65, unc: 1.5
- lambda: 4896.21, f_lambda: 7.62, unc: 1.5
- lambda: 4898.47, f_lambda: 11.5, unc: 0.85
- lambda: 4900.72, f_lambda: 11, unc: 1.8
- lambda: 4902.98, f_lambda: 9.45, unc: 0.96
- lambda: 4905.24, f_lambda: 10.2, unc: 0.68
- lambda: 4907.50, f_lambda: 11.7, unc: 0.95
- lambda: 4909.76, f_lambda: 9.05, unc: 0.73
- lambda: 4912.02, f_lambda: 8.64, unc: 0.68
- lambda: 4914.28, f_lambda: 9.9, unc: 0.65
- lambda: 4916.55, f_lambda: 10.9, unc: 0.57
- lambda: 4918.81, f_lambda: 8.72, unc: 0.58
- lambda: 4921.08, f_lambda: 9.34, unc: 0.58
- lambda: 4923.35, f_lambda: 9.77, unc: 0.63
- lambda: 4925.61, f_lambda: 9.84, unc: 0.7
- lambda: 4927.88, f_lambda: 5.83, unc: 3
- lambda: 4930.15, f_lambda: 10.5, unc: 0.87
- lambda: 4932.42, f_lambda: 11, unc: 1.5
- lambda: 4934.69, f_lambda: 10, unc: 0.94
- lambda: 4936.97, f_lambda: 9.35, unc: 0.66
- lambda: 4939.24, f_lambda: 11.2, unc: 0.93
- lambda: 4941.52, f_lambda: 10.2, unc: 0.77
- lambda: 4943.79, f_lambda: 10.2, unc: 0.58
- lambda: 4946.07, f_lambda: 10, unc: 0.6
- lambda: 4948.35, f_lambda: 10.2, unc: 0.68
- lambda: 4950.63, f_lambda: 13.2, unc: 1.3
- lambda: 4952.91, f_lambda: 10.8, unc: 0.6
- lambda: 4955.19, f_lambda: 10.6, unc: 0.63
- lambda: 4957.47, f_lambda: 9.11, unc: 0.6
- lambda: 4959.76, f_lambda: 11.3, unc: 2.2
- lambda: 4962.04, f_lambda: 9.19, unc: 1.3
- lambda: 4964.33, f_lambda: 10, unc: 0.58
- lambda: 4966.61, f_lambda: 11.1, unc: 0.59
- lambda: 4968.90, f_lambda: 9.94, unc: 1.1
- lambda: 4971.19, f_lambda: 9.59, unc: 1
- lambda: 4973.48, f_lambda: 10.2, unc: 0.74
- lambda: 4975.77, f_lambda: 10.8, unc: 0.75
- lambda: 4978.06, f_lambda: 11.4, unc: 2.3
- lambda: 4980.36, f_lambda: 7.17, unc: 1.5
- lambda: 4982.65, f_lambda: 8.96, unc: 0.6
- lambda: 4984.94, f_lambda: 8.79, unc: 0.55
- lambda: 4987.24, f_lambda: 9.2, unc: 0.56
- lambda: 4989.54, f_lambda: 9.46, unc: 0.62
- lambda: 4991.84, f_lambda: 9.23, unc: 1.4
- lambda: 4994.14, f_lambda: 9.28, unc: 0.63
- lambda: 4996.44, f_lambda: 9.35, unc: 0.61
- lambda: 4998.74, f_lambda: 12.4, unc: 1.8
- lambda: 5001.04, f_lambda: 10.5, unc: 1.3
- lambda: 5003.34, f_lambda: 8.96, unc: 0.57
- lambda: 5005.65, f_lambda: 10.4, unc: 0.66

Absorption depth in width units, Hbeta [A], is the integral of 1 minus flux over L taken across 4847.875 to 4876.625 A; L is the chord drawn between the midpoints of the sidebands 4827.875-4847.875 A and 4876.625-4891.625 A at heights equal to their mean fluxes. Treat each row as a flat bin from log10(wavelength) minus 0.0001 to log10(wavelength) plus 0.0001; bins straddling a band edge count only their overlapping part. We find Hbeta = 3.0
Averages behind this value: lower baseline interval 9.9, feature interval 8.81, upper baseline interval 9.81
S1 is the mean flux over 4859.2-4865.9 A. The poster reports 7.97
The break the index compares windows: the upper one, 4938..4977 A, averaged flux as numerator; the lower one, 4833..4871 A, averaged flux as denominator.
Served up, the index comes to 1.14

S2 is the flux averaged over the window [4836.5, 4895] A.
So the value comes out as 9.37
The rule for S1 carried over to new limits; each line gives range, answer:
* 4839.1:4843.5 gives 9.48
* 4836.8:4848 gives 9.68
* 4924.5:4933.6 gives 9.3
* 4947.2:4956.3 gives 11.2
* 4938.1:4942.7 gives 10.7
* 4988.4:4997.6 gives 9.33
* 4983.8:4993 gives 9.16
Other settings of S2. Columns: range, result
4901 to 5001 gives 9.95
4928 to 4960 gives 10.4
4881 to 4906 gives 10.1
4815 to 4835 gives 9.97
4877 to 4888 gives 9.32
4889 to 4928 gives 9.92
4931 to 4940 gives 10.4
